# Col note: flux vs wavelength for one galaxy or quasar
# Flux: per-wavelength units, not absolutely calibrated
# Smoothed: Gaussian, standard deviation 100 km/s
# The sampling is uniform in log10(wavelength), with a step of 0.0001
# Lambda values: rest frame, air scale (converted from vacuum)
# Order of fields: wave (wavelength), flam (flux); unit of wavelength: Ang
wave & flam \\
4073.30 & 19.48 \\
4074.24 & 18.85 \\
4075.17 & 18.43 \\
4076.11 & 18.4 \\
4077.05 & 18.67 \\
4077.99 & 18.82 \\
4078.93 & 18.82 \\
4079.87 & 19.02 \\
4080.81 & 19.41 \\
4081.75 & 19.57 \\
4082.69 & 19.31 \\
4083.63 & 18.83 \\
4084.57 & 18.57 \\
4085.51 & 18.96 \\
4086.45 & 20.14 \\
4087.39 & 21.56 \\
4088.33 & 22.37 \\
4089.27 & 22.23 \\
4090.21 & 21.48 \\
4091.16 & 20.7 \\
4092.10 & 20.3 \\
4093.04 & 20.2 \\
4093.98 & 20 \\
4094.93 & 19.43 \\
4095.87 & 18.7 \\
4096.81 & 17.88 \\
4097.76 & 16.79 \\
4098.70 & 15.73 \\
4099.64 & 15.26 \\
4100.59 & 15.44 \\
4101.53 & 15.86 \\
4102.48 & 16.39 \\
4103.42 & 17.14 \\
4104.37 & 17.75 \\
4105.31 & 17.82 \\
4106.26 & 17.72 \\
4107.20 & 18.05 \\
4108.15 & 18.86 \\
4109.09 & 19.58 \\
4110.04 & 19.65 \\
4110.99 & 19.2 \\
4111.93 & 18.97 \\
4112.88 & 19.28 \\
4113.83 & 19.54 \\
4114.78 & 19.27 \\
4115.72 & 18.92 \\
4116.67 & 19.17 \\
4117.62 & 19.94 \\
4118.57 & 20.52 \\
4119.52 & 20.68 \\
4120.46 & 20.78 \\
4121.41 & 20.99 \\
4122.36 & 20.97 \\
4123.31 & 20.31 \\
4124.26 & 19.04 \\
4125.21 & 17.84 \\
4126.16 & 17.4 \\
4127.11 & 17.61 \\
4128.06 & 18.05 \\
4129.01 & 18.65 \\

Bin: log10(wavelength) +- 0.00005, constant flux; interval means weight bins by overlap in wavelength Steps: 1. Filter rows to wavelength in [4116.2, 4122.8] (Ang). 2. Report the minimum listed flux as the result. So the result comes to 19.17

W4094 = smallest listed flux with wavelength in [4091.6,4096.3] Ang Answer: 18.7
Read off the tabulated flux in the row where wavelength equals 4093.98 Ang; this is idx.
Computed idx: 20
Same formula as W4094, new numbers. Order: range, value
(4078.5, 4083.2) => 18.82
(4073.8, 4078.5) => 18.4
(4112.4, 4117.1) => 18.92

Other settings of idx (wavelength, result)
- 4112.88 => 19.28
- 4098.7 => 15.73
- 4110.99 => 19.2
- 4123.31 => 20.31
